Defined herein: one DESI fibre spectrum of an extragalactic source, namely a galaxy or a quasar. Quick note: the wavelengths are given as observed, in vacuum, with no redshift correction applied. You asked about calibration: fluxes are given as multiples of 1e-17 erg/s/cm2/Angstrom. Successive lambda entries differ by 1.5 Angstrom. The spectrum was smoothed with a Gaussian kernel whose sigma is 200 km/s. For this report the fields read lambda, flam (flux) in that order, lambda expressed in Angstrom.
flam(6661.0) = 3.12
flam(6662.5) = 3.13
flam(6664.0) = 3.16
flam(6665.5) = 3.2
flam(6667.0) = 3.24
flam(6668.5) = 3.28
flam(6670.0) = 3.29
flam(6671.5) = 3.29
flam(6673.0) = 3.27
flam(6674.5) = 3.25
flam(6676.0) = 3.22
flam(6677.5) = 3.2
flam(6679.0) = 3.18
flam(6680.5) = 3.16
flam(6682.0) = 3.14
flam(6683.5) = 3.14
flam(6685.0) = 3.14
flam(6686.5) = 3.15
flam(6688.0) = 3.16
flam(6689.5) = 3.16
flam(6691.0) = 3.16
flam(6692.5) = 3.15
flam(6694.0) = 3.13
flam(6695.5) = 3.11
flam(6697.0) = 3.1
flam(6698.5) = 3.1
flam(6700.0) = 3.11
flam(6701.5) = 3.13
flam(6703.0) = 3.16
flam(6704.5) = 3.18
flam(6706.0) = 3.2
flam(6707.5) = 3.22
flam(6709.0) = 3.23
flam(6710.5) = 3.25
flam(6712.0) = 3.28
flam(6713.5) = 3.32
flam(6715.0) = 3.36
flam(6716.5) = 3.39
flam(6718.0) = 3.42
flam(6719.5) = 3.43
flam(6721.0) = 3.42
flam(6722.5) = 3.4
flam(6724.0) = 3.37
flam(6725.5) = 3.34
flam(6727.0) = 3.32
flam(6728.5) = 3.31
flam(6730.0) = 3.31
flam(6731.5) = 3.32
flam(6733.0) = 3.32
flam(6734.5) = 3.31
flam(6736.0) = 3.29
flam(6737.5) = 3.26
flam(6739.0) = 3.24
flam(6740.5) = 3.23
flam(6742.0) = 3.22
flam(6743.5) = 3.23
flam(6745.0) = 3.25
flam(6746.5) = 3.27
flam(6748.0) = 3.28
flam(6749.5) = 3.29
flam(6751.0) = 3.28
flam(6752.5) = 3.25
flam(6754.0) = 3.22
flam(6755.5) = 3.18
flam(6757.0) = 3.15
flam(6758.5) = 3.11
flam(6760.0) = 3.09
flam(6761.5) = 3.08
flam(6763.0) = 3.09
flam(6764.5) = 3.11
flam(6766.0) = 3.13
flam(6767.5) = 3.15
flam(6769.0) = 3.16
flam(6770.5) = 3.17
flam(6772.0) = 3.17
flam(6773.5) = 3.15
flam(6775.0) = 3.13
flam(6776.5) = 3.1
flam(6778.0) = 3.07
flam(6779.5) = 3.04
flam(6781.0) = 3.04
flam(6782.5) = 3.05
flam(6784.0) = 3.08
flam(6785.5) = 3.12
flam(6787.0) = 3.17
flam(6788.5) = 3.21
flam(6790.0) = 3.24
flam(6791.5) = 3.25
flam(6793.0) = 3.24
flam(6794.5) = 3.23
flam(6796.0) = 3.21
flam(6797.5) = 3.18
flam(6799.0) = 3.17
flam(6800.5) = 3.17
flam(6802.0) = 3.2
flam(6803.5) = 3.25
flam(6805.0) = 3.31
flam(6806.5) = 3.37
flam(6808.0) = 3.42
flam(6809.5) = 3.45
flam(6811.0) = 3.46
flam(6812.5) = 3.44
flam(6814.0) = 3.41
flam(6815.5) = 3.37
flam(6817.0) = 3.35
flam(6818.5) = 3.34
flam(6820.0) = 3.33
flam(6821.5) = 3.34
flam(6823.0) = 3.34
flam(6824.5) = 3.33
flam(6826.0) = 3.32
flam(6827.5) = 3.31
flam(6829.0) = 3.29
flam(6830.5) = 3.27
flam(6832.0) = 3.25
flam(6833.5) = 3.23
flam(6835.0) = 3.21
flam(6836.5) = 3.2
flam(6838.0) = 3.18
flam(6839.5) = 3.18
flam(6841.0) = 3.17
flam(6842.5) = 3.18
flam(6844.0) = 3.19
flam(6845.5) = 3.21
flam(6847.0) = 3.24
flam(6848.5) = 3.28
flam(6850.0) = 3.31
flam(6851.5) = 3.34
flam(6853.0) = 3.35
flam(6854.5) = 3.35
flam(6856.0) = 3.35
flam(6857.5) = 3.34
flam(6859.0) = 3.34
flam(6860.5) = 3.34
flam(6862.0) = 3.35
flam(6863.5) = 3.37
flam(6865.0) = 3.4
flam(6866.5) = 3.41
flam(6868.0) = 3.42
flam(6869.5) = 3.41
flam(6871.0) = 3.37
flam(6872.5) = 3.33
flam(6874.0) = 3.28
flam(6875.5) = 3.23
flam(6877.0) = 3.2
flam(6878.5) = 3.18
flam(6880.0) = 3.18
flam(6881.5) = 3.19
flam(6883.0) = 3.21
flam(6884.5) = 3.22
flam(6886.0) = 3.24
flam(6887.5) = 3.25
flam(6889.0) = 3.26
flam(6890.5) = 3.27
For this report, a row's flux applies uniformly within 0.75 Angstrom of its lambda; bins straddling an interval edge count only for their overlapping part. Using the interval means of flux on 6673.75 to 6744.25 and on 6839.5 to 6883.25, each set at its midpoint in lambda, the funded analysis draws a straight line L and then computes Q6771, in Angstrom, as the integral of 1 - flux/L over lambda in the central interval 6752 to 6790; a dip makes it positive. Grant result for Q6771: 1.52 Angstrom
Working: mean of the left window 3.24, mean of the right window 3.29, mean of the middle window 3.13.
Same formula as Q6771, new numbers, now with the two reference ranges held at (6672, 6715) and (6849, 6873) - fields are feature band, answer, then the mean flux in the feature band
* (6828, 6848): 0.7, 3.22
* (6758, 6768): 0.5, 3.11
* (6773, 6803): 1.2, 3.15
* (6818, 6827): 0.0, 3.33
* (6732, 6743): -0.1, 3.27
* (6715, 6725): -0.6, 3.4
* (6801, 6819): -0.3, 3.36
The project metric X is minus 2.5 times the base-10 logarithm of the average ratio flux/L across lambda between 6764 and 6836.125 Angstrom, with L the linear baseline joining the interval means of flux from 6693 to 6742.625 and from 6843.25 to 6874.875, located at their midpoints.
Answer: 0.02 mag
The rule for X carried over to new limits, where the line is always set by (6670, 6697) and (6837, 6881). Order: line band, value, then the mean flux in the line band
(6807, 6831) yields -0.03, 3.36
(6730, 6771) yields 0.00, 3.21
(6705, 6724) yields -0.04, 3.33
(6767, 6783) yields 0.04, 3.11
